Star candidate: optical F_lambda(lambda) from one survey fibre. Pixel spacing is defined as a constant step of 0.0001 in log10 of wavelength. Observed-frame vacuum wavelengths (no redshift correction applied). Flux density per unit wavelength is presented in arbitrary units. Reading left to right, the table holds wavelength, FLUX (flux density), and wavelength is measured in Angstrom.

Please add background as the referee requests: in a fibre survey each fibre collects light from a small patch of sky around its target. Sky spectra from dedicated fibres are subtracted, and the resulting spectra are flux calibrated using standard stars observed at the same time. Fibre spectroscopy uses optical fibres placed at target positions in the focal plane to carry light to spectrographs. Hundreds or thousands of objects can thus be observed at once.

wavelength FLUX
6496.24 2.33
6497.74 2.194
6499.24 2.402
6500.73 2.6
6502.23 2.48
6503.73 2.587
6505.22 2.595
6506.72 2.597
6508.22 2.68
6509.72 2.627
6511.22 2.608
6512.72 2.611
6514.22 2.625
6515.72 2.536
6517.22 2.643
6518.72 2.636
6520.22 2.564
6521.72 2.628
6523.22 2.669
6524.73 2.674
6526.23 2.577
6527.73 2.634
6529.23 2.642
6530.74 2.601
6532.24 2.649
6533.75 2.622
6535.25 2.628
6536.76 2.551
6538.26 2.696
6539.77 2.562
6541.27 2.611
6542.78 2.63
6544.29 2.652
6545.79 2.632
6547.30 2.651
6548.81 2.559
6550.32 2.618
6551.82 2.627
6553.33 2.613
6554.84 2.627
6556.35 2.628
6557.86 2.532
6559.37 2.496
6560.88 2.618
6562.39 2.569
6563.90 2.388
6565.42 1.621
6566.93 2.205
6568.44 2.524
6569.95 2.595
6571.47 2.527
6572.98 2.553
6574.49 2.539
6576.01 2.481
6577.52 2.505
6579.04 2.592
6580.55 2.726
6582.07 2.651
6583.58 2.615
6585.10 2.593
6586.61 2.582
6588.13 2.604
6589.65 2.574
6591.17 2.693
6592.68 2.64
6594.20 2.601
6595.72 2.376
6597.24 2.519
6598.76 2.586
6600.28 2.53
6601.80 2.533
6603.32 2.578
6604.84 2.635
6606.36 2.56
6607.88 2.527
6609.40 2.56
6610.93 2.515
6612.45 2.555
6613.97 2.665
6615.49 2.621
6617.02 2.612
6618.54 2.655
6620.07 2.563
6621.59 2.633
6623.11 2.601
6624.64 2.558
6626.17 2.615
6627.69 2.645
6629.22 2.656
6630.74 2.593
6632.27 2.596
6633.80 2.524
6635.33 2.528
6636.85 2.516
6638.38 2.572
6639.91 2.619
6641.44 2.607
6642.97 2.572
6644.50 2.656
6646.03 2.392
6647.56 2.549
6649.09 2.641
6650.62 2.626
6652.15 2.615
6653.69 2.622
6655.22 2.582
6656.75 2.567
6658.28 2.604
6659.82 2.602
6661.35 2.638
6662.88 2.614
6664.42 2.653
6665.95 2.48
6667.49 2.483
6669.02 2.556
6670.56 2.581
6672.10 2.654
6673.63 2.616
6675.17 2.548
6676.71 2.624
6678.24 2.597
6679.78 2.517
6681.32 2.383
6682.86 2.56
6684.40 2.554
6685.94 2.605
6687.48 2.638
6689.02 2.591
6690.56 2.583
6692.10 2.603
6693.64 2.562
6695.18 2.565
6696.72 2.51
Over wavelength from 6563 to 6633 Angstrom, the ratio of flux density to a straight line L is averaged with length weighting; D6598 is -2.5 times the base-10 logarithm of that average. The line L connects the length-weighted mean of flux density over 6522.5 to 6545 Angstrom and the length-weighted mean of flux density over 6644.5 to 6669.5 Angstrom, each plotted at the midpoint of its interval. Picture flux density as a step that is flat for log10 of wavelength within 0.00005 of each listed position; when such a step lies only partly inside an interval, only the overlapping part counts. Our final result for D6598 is 0.02 mag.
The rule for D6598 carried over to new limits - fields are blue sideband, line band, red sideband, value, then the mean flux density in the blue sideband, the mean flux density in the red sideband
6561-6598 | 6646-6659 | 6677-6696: -0.02 mag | 2.51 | 2.57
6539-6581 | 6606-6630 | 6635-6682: -0.02 mag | 2.53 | 2.58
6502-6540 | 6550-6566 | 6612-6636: 0.05 mag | 2.61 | 2.6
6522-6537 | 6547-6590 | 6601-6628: 0.03 mag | 2.63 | 2.59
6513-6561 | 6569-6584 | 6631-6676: 0.01 mag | 2.61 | 2.58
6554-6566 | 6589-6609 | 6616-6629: -0.01 mag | 2.45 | 2.61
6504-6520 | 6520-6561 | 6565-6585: -0.02 mag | 2.61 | 2.49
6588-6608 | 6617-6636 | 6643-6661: -0.01 mag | 2.57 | 2.59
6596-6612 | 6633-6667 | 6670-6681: 0.00 mag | 2.55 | 2.58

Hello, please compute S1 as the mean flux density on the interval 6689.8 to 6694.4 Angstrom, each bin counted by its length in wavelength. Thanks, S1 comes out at 2.58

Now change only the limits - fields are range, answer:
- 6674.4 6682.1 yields 2.53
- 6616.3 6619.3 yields 2.64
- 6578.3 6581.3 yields 2.66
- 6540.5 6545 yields 2.63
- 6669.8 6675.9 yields 2.6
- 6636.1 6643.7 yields 2.58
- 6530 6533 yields 2.62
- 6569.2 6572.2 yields 2.56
